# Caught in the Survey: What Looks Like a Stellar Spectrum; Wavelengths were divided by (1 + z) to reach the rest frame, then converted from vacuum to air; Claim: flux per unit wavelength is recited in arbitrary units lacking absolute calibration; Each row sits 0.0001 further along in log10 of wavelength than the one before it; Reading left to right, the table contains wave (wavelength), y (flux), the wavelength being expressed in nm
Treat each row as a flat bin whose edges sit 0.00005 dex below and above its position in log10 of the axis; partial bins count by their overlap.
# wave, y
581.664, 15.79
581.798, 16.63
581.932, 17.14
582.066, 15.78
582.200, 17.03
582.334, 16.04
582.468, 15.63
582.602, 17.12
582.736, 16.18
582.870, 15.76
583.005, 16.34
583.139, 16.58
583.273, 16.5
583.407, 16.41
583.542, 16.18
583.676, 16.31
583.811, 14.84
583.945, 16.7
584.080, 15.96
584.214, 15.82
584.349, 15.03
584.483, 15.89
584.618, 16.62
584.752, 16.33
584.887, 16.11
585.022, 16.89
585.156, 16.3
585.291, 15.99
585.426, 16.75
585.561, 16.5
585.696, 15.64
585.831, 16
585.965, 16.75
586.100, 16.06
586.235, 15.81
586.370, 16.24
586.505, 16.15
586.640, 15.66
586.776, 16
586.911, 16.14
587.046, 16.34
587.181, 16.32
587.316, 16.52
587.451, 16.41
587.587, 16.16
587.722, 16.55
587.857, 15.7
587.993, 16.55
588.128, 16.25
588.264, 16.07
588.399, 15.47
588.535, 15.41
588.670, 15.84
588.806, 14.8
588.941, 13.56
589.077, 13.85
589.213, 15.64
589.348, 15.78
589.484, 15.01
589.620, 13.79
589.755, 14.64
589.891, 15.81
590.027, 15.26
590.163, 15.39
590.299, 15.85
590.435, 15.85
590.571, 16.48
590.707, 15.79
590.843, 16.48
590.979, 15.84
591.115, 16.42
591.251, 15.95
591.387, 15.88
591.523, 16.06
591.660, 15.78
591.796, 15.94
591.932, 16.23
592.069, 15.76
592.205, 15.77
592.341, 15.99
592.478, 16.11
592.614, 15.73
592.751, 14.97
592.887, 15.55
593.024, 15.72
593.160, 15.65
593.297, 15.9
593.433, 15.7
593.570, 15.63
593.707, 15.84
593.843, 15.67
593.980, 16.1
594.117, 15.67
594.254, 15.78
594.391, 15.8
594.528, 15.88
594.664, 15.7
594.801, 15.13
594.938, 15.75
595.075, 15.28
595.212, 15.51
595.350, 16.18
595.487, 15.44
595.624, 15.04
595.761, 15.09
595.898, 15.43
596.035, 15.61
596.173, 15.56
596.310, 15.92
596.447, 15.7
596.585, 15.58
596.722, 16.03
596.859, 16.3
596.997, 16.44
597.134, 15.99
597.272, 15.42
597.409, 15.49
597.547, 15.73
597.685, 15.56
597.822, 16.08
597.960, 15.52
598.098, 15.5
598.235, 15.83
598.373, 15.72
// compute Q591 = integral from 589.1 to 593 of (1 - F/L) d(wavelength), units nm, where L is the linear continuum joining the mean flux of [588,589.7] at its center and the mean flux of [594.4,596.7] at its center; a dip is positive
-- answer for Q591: -0.097 nm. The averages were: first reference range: 15.2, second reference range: 15.6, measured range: 15.7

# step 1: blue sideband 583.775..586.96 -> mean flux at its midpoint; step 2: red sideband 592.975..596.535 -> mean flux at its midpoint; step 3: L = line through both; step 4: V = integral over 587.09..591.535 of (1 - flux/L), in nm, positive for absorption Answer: 0.06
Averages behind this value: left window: 16.1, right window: 15.6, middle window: 15.7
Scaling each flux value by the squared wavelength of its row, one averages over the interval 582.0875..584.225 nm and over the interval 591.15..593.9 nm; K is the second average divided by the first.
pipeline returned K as 1.01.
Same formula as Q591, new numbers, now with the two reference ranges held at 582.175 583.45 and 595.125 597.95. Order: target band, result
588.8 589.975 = 0.093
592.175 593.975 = 0.016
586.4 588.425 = -0.005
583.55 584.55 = 0.029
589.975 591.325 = 0.003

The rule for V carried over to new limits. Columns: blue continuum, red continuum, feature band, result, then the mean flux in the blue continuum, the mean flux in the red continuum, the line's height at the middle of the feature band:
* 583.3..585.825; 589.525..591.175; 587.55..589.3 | 0.03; 16.1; 15.6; 15.8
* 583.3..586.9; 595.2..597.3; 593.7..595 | 0.00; 16.1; 15.7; 15.8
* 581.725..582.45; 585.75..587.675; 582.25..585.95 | 0.04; 16.5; 16.2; 16.3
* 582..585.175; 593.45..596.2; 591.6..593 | 0.00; 16.2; 15.6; 15.7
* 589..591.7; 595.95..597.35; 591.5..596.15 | 0.01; 15.6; 15.9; 15.7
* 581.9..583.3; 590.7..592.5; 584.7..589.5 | 0.07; 16.4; 16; 16.2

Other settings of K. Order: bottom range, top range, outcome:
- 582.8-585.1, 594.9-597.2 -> 1.01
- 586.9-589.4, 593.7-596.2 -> 1.01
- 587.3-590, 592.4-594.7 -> 1.03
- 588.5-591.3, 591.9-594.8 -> 1.03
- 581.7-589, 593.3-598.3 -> 1.01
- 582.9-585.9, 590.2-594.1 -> 1.01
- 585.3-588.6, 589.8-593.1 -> 1.00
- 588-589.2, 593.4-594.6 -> 1.05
